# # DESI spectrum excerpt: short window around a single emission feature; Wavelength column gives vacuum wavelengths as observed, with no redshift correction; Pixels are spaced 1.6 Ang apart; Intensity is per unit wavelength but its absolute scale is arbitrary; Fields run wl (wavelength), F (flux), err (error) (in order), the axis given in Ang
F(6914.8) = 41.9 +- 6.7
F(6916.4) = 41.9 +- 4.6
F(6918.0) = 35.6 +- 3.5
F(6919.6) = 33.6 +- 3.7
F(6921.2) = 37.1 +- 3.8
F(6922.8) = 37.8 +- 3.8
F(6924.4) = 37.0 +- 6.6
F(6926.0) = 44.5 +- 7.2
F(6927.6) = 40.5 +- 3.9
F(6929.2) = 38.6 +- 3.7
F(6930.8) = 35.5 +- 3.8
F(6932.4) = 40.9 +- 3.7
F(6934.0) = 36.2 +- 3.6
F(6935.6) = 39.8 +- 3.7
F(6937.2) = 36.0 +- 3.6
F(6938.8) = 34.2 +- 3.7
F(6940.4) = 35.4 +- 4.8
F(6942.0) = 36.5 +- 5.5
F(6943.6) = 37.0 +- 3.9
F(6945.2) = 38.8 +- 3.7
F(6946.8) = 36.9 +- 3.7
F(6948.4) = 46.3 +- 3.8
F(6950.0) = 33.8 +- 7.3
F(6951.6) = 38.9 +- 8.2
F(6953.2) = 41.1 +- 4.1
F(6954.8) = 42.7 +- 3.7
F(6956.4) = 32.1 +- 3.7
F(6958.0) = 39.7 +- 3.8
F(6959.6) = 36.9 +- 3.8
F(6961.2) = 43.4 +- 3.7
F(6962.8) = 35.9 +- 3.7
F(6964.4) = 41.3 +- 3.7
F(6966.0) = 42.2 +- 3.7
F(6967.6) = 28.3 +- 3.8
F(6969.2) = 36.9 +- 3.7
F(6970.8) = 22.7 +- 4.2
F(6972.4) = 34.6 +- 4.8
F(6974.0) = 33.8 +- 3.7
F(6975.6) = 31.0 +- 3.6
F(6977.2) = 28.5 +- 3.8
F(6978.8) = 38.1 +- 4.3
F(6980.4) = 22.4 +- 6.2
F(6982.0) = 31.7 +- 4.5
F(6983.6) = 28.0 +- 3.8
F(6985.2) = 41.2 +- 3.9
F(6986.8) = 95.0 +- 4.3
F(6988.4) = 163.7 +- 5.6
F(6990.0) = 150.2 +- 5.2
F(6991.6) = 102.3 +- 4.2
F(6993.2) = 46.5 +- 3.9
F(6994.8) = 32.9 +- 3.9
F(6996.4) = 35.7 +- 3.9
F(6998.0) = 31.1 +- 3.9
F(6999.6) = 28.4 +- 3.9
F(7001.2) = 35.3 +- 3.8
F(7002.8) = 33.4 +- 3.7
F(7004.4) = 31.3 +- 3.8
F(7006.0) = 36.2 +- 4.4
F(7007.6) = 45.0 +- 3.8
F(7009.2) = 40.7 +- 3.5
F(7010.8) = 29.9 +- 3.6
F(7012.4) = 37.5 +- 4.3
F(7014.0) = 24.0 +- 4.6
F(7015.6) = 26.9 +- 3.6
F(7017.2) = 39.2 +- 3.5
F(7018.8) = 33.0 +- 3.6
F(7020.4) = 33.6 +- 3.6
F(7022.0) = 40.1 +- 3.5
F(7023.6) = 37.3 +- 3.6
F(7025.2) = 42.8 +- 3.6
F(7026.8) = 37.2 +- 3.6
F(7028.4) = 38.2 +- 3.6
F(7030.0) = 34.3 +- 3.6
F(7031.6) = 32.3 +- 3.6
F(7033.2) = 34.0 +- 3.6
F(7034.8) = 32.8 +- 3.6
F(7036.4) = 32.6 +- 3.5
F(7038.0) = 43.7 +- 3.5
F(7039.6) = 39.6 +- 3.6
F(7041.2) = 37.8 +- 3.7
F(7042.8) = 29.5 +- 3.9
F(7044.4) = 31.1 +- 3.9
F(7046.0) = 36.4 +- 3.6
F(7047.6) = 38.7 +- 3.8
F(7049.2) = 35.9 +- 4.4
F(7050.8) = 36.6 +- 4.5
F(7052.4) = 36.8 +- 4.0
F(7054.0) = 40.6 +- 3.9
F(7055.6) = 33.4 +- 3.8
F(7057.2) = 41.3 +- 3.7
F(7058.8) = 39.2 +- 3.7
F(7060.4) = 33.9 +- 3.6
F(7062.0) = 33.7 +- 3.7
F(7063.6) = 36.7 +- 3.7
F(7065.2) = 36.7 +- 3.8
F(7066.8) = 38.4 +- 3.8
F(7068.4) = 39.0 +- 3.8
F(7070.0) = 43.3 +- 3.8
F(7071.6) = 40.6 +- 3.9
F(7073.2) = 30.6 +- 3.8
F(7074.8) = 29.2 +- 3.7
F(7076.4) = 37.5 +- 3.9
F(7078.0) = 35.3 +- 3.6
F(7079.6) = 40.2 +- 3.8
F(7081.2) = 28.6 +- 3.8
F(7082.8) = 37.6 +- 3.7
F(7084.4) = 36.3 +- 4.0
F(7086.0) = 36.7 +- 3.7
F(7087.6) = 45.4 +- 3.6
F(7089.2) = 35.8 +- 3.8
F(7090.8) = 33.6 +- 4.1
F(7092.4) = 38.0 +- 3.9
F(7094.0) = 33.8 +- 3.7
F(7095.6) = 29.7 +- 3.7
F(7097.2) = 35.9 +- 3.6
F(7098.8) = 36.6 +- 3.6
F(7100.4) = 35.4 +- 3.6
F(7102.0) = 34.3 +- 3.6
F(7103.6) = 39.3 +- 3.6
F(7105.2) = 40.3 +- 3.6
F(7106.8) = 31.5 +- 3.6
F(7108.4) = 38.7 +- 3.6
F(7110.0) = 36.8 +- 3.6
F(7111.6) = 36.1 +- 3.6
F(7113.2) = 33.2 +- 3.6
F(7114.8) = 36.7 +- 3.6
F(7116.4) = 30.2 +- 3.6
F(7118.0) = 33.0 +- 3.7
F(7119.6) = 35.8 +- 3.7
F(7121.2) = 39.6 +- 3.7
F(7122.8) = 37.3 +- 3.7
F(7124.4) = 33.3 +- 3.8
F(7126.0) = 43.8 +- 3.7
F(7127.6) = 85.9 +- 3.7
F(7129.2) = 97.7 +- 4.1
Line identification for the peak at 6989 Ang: H-beta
